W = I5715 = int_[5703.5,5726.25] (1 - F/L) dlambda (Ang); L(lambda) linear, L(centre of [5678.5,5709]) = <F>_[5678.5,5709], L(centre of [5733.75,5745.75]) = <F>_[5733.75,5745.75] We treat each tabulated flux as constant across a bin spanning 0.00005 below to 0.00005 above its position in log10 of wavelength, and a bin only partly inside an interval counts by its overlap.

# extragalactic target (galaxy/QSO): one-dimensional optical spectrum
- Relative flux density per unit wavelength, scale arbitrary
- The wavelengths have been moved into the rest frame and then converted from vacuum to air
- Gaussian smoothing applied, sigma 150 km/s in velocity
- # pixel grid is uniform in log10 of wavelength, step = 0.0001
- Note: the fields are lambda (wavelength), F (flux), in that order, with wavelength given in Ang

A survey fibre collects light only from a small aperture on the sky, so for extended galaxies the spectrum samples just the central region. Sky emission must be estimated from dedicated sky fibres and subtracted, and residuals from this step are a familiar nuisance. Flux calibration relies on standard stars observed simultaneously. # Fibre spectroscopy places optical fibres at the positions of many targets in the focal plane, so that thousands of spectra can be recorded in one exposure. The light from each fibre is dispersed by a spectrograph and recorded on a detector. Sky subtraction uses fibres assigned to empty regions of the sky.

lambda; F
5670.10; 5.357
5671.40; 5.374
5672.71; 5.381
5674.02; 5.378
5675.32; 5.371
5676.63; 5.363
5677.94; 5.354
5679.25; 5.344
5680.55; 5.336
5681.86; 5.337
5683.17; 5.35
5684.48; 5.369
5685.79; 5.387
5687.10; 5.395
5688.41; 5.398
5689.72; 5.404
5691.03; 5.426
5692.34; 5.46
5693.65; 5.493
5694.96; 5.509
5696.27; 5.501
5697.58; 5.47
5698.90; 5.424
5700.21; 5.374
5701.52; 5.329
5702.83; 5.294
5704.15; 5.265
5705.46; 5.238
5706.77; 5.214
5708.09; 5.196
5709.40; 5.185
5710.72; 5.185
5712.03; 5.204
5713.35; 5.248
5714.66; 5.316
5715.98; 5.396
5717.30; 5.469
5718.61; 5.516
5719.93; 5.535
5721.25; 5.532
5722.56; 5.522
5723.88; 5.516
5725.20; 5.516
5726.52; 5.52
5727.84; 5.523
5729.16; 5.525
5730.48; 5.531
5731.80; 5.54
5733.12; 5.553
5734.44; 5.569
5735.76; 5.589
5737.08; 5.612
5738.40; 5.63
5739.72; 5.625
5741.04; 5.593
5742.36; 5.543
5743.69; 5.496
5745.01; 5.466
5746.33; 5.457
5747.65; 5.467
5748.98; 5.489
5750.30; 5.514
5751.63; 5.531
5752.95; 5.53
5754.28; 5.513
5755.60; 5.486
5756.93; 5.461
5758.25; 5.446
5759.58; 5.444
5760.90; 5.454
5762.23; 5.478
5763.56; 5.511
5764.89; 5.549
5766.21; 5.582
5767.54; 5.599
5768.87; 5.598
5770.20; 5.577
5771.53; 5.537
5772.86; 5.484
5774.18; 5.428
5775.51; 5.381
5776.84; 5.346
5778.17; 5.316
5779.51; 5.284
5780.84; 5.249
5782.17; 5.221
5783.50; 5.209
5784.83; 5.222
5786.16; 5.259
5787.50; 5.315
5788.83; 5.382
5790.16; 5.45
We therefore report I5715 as 0.4 Ang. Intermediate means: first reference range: 5.37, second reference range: 5.57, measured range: 5.36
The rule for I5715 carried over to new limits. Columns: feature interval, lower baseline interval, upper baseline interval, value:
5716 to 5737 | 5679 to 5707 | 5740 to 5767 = -0.3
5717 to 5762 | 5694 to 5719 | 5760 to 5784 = -1.1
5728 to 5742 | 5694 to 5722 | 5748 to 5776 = -0.4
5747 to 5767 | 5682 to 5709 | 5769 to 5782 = -0.4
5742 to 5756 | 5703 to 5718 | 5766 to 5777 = -0.2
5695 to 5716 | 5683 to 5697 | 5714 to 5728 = 0.6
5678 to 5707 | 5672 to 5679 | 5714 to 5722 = 0.1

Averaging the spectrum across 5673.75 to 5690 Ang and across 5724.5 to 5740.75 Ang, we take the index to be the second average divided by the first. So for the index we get 1.04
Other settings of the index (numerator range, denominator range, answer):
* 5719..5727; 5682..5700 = 1.02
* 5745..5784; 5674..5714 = 1.02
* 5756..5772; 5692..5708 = 1.03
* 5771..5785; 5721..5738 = 0.96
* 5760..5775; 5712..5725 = 1.02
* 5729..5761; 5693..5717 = 1.04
